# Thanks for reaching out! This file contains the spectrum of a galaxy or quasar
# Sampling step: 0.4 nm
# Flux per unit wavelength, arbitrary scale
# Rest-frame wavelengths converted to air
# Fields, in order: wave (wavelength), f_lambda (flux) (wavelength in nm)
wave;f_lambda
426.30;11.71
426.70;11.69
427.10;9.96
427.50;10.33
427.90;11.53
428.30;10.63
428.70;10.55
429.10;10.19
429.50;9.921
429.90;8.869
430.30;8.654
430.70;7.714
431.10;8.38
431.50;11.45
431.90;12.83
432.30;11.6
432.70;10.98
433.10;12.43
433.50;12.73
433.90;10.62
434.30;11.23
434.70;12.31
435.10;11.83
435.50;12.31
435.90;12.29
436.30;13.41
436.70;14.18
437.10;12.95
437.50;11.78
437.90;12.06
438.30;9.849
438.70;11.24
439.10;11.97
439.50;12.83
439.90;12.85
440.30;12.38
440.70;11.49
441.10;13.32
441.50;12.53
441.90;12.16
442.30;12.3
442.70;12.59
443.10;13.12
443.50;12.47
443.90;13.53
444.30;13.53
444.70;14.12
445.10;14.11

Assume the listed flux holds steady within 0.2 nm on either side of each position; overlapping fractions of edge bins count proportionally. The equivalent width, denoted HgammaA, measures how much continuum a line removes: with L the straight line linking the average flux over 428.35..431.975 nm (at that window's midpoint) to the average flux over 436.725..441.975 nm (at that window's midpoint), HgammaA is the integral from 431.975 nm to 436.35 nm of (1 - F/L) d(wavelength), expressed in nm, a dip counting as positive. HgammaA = -0.46 nm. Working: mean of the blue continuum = 9.77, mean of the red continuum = 12.2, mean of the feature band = 12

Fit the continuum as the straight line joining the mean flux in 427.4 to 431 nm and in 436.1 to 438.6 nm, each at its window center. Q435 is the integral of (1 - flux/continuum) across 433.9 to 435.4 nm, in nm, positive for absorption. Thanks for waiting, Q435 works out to -0.02 nm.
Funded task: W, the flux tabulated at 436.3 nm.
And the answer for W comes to 13.41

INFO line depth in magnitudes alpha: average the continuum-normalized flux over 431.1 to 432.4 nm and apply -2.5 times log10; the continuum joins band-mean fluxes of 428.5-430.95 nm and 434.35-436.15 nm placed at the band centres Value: -0.11 mag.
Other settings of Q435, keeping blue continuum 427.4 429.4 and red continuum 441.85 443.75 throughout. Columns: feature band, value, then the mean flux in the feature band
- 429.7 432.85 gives 0.28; 10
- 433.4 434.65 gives -0.01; 11.5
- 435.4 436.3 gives -0.07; 12.5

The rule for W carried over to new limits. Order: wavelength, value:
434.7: 12.31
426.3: 11.71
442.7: 12.59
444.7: 14.12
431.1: 8.38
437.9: 12.06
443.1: 13.12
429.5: 9.921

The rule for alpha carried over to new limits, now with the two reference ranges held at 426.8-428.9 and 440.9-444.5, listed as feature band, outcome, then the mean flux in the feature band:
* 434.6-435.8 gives -0.04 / 12.1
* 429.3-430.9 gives 0.24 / 8.79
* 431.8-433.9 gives -0.05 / 11.9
